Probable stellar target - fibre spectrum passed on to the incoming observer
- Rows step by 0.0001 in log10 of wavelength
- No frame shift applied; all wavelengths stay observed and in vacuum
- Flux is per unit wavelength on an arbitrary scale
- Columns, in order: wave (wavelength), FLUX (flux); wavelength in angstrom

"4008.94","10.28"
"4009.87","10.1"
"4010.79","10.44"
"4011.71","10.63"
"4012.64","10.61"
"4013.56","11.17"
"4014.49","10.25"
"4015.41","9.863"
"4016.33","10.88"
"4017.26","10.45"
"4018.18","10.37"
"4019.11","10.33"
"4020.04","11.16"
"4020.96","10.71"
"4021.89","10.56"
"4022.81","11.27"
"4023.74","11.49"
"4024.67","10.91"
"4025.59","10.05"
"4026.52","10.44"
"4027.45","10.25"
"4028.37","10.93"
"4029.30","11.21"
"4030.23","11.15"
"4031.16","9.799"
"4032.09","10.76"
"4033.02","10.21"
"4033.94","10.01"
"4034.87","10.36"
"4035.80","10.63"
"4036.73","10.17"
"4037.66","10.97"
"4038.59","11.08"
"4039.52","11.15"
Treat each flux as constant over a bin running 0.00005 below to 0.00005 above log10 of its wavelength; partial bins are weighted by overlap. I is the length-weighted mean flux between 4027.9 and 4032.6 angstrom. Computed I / 10.8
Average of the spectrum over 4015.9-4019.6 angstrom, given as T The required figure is 10.5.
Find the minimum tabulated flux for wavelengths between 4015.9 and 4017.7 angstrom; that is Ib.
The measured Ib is 10.45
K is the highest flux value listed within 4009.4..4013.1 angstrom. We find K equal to 10.63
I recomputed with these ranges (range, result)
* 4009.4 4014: 10.6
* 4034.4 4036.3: 10.5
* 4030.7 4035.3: 10.2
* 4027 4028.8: 10.6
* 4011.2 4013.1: 10.6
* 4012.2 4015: 10.7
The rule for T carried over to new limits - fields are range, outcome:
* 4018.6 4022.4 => 10.7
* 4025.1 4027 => 10.3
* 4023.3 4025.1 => 11.2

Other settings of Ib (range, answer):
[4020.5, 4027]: 10.05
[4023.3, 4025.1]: 10.91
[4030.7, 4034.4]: 9.799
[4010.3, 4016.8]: 9.863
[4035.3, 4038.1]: 10.17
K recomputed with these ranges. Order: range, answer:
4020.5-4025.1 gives 11.49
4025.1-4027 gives 10.44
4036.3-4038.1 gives 10.97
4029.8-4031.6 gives 11.15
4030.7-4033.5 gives 10.76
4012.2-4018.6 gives 11.17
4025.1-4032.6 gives 11.21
